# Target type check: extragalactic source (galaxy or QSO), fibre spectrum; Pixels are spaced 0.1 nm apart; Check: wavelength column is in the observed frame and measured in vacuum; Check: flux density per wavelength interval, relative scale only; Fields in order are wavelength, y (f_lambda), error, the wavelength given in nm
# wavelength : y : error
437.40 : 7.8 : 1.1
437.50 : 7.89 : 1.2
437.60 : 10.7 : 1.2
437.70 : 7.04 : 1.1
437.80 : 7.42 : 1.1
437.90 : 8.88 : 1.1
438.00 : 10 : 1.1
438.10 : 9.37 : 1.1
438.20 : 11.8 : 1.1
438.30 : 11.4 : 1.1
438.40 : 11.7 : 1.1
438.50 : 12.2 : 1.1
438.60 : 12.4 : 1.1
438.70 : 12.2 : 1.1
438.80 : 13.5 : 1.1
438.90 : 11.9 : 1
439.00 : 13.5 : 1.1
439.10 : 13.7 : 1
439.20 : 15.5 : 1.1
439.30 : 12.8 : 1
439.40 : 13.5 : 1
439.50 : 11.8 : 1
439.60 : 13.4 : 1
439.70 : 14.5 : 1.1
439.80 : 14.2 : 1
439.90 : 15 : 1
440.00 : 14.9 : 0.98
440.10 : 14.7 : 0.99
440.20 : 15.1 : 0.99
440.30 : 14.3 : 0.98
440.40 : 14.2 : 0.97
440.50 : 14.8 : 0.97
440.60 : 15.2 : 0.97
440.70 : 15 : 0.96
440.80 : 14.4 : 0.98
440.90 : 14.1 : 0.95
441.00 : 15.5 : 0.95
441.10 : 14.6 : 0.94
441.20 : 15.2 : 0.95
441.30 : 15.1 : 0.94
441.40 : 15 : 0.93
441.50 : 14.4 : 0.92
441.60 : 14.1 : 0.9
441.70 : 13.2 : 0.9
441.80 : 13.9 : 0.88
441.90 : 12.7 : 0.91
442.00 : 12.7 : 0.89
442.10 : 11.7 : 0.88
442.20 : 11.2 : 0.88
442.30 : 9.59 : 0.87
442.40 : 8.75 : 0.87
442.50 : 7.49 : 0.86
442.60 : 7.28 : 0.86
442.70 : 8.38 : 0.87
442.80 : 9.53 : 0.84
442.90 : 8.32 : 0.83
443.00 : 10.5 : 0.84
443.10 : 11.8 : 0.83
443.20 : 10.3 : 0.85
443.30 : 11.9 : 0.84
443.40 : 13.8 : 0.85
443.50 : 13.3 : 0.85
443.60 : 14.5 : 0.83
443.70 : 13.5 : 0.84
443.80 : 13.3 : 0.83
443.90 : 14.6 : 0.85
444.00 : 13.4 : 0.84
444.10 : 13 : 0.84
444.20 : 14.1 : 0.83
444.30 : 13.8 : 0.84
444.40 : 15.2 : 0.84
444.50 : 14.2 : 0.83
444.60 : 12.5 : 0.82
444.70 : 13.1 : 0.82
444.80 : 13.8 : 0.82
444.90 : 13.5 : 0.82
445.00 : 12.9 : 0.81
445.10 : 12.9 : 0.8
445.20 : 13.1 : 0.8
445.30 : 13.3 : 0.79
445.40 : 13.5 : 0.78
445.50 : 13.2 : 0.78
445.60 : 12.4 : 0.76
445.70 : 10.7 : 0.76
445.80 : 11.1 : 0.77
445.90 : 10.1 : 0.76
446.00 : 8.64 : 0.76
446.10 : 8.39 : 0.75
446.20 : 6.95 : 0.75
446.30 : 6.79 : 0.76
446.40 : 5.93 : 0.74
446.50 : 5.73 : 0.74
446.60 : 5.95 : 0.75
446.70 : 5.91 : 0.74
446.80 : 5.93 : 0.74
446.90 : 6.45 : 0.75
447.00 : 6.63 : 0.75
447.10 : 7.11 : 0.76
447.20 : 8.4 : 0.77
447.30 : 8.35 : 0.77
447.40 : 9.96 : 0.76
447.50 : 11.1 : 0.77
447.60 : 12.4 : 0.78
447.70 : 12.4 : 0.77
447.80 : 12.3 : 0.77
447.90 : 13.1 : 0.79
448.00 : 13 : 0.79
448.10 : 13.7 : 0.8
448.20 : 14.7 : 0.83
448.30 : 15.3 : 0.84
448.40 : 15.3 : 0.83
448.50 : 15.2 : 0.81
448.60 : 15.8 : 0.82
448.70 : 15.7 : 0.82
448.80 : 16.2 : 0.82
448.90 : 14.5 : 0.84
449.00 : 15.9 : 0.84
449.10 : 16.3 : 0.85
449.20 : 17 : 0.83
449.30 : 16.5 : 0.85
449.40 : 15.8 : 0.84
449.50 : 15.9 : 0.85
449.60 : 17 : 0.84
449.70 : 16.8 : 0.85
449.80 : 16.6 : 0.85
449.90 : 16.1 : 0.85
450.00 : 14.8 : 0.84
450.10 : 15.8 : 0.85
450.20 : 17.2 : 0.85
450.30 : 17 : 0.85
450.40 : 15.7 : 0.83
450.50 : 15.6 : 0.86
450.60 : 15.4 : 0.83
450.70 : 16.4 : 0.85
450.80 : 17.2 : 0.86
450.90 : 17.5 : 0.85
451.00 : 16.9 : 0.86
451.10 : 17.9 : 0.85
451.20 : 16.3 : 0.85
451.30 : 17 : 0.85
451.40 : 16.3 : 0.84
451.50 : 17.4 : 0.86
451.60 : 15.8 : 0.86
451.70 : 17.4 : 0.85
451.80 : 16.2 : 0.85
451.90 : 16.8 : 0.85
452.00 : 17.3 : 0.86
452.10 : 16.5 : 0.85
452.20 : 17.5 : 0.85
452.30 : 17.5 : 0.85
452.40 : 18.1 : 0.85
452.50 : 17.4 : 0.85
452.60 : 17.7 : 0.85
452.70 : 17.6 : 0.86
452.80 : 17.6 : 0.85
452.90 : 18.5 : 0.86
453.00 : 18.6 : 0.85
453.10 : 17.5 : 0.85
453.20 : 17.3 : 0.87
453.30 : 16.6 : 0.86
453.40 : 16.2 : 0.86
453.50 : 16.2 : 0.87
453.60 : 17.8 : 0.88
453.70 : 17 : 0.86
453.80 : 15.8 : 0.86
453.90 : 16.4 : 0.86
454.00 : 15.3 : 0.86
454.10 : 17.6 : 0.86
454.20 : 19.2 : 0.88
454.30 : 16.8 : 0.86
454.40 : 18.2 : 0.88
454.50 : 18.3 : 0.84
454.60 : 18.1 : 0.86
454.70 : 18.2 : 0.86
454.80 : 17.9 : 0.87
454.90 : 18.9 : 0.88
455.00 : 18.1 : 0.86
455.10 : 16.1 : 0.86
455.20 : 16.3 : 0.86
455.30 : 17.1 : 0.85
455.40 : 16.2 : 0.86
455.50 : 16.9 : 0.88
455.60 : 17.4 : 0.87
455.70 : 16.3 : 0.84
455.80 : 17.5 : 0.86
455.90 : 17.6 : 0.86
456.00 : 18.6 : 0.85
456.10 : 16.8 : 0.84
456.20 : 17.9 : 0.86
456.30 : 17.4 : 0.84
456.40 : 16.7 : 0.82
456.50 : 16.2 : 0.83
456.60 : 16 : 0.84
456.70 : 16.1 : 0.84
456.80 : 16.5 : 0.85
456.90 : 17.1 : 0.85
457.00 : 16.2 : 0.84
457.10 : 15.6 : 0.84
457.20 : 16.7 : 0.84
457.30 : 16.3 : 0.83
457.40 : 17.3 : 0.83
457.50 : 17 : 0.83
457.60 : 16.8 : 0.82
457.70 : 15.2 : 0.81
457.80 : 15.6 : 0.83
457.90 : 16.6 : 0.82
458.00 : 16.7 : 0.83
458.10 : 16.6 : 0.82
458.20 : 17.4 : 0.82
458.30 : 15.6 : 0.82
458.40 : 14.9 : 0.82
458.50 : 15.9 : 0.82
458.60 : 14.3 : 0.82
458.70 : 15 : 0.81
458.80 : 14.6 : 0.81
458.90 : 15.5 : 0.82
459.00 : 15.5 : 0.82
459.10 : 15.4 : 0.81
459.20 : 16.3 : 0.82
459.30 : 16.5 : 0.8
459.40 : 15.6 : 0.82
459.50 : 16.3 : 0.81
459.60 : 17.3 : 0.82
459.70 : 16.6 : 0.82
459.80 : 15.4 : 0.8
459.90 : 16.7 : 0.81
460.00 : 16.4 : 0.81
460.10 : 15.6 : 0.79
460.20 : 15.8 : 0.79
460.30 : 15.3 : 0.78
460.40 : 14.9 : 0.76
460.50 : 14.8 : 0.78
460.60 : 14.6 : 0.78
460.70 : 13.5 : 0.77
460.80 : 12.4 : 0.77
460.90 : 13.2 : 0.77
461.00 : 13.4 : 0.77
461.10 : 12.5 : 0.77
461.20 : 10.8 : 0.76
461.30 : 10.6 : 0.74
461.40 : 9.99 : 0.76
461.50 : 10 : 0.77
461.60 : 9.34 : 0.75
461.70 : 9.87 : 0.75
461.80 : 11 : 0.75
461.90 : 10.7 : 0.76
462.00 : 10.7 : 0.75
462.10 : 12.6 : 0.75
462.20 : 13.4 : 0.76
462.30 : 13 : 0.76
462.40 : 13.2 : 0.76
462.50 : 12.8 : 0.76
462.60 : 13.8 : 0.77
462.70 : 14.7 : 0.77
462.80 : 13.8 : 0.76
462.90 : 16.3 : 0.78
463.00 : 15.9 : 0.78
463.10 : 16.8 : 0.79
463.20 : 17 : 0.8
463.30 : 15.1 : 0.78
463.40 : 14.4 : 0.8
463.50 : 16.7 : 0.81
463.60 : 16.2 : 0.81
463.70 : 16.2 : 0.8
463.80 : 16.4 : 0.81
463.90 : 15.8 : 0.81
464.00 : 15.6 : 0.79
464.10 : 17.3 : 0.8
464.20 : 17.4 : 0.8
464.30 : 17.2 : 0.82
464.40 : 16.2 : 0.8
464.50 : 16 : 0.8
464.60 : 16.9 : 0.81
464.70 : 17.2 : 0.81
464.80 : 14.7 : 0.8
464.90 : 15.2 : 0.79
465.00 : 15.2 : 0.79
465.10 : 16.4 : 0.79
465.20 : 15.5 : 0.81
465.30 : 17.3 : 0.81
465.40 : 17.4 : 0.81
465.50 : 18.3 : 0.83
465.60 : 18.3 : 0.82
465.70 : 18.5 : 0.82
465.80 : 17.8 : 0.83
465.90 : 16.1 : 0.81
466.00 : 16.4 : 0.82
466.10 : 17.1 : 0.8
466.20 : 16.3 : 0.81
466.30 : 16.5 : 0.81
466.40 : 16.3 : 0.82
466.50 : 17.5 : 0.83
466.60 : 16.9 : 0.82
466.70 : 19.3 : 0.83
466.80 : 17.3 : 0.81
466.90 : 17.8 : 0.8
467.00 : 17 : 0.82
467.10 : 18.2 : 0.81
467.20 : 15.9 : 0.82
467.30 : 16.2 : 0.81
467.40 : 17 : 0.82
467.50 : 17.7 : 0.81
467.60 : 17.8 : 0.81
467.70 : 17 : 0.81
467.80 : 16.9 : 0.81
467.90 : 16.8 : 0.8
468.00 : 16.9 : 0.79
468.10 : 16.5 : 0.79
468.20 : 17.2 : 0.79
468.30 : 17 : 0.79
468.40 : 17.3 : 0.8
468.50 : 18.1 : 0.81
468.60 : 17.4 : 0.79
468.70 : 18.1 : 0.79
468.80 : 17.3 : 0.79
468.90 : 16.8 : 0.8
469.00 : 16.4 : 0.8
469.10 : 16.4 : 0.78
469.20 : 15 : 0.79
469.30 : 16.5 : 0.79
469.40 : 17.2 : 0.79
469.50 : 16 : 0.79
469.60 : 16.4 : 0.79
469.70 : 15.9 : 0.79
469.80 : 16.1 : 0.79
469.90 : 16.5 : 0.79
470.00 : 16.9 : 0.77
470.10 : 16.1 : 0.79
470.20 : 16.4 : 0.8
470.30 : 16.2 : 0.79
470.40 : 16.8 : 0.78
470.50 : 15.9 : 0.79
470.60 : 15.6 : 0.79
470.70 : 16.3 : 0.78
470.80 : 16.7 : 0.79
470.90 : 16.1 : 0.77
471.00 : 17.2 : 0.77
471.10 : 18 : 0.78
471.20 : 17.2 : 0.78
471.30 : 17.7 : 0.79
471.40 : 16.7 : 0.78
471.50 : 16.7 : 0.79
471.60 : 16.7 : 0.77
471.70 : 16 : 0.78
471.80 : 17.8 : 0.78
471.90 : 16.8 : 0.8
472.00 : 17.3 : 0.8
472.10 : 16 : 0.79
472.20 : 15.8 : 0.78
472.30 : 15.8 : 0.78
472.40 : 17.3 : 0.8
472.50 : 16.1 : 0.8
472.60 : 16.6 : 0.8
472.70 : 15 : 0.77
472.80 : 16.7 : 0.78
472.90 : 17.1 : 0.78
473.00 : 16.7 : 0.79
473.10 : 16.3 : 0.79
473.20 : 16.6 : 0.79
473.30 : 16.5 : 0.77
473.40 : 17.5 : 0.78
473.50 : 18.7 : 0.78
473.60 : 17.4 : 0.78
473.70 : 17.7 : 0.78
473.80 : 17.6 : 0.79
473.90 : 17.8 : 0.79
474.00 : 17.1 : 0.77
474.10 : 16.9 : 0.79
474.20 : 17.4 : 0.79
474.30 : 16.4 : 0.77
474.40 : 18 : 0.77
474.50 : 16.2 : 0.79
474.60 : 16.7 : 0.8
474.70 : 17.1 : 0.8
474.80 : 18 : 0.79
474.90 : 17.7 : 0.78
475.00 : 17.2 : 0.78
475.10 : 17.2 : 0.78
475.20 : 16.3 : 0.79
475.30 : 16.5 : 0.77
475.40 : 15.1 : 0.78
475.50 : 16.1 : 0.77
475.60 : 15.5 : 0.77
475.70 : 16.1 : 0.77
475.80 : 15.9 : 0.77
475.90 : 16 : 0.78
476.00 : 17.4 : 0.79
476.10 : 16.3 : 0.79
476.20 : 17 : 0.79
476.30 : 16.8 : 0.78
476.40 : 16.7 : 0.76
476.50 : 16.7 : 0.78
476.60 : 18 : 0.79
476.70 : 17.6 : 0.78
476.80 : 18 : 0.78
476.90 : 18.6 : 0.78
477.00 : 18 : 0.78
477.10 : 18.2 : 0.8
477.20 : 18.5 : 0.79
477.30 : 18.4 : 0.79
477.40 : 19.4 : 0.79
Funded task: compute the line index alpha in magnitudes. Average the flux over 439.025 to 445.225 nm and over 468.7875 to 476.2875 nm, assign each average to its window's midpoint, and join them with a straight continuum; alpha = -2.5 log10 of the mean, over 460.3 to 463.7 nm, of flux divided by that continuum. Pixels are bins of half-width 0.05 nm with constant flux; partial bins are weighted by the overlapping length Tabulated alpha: 0.16 mag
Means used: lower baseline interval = 13.1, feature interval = 13.3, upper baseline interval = 16.7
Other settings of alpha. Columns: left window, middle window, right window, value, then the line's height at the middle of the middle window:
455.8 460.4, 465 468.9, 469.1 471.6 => -0.047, 16.4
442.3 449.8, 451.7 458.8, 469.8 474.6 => -0.233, 13.7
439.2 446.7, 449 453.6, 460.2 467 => -0.242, 13.5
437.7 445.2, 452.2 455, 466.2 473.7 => -0.206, 14.5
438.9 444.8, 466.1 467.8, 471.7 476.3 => -0.078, 16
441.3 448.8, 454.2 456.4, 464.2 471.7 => -0.247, 13.9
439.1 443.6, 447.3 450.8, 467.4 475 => -0.079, 13.9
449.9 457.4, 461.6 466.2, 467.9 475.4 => 0.102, 16.9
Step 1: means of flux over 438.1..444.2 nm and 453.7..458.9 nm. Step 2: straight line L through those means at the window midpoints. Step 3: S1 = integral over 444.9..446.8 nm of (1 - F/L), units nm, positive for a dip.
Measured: 0.57 nm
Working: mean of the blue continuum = 12.9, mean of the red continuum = 16.7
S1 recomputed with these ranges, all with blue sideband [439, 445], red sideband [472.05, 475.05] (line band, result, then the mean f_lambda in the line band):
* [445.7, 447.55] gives 0.79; 7.83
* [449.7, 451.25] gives -0.25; 16.4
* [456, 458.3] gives -0.25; 16.6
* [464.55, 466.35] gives -0.09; 16.7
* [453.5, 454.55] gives -0.19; 17.2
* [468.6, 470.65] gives 0.00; 16.4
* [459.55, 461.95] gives 0.31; 13.4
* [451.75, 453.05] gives -0.28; 17.5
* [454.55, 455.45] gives -0.17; 17.4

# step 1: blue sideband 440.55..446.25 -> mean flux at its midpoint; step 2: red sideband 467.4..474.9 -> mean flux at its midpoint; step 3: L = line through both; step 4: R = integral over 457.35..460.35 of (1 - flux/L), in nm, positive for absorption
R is -0.224 nm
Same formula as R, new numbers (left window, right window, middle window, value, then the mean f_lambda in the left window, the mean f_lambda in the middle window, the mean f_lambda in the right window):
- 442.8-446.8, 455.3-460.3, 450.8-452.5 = -0.367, 11.4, 17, 16.3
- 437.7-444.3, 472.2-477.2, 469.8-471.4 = -0.020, 12.6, 16.6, 16.9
